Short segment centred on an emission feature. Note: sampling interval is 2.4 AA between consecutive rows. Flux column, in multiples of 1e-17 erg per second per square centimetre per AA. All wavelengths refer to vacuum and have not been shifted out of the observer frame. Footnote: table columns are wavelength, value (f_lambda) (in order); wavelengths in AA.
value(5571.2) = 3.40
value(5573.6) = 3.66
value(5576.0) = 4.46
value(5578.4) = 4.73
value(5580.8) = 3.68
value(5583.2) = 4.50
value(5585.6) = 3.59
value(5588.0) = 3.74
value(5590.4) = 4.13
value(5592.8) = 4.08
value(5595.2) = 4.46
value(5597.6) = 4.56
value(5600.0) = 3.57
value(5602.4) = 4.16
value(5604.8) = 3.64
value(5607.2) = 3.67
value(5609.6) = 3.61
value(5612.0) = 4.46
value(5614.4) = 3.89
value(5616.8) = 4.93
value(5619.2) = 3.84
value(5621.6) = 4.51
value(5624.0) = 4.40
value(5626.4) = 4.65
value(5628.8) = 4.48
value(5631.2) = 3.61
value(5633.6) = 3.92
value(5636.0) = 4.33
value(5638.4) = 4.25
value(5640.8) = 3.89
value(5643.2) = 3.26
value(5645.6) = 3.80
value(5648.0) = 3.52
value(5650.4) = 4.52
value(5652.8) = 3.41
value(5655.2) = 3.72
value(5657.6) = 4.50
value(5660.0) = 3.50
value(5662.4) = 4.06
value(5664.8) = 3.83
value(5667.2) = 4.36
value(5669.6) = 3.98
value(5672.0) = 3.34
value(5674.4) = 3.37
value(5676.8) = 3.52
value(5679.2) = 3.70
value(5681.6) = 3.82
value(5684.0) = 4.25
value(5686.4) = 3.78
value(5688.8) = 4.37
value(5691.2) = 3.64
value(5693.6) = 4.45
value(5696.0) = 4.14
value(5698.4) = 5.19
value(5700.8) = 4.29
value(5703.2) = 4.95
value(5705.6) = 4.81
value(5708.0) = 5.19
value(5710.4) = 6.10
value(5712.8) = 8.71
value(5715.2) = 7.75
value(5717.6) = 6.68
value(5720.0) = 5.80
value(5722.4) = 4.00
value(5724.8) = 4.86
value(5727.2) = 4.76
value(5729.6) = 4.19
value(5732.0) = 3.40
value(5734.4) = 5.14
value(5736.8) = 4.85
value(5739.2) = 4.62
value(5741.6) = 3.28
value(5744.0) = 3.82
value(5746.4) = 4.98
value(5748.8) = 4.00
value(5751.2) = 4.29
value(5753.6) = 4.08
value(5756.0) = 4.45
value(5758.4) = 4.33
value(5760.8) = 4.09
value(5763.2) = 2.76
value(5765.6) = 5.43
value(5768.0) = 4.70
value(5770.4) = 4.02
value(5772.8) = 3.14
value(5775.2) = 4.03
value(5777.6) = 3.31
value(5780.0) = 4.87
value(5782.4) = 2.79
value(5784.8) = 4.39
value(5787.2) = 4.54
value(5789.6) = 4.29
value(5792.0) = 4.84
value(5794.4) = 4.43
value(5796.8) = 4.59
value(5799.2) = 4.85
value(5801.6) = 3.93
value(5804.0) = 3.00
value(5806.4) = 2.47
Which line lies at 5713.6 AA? H-beta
